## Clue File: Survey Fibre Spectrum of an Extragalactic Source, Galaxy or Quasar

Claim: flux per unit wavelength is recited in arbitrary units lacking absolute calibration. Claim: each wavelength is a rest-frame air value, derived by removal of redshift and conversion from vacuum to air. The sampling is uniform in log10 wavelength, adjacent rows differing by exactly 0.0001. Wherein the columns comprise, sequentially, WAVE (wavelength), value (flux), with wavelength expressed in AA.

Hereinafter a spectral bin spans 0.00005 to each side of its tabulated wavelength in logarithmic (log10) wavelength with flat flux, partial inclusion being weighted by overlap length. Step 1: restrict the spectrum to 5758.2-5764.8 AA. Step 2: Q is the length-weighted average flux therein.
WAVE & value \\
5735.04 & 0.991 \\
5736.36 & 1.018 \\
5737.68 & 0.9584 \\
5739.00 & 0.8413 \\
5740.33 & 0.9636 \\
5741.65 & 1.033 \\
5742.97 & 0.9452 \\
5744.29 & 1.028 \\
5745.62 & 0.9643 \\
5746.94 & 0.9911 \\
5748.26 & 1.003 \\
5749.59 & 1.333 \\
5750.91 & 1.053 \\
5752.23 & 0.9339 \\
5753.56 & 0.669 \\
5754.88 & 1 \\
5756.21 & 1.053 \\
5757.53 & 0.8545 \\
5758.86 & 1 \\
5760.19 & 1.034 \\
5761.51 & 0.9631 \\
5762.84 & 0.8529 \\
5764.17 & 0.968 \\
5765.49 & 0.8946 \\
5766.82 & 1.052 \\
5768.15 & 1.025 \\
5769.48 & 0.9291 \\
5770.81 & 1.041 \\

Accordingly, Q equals 0.963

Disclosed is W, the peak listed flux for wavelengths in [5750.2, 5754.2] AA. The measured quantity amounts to 1.053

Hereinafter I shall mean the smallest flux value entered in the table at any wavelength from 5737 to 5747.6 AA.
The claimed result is 0.8413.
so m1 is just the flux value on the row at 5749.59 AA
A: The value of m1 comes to 1.333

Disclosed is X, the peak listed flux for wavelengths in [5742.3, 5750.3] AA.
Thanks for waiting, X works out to 1.333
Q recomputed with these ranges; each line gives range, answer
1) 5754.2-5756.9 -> 1.02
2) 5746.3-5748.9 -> 0.998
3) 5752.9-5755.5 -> 0.834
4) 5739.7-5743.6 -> 0.982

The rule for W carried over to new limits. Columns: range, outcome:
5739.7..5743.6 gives 1.033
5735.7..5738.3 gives 1.018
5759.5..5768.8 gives 1.052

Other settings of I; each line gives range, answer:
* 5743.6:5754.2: 0.669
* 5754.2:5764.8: 0.8529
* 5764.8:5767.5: 0.8946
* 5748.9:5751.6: 1.053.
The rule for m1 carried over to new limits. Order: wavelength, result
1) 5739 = 0.8413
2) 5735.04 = 0.991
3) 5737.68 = 0.9584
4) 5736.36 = 1.018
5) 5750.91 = 1.053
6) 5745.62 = 0.9643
